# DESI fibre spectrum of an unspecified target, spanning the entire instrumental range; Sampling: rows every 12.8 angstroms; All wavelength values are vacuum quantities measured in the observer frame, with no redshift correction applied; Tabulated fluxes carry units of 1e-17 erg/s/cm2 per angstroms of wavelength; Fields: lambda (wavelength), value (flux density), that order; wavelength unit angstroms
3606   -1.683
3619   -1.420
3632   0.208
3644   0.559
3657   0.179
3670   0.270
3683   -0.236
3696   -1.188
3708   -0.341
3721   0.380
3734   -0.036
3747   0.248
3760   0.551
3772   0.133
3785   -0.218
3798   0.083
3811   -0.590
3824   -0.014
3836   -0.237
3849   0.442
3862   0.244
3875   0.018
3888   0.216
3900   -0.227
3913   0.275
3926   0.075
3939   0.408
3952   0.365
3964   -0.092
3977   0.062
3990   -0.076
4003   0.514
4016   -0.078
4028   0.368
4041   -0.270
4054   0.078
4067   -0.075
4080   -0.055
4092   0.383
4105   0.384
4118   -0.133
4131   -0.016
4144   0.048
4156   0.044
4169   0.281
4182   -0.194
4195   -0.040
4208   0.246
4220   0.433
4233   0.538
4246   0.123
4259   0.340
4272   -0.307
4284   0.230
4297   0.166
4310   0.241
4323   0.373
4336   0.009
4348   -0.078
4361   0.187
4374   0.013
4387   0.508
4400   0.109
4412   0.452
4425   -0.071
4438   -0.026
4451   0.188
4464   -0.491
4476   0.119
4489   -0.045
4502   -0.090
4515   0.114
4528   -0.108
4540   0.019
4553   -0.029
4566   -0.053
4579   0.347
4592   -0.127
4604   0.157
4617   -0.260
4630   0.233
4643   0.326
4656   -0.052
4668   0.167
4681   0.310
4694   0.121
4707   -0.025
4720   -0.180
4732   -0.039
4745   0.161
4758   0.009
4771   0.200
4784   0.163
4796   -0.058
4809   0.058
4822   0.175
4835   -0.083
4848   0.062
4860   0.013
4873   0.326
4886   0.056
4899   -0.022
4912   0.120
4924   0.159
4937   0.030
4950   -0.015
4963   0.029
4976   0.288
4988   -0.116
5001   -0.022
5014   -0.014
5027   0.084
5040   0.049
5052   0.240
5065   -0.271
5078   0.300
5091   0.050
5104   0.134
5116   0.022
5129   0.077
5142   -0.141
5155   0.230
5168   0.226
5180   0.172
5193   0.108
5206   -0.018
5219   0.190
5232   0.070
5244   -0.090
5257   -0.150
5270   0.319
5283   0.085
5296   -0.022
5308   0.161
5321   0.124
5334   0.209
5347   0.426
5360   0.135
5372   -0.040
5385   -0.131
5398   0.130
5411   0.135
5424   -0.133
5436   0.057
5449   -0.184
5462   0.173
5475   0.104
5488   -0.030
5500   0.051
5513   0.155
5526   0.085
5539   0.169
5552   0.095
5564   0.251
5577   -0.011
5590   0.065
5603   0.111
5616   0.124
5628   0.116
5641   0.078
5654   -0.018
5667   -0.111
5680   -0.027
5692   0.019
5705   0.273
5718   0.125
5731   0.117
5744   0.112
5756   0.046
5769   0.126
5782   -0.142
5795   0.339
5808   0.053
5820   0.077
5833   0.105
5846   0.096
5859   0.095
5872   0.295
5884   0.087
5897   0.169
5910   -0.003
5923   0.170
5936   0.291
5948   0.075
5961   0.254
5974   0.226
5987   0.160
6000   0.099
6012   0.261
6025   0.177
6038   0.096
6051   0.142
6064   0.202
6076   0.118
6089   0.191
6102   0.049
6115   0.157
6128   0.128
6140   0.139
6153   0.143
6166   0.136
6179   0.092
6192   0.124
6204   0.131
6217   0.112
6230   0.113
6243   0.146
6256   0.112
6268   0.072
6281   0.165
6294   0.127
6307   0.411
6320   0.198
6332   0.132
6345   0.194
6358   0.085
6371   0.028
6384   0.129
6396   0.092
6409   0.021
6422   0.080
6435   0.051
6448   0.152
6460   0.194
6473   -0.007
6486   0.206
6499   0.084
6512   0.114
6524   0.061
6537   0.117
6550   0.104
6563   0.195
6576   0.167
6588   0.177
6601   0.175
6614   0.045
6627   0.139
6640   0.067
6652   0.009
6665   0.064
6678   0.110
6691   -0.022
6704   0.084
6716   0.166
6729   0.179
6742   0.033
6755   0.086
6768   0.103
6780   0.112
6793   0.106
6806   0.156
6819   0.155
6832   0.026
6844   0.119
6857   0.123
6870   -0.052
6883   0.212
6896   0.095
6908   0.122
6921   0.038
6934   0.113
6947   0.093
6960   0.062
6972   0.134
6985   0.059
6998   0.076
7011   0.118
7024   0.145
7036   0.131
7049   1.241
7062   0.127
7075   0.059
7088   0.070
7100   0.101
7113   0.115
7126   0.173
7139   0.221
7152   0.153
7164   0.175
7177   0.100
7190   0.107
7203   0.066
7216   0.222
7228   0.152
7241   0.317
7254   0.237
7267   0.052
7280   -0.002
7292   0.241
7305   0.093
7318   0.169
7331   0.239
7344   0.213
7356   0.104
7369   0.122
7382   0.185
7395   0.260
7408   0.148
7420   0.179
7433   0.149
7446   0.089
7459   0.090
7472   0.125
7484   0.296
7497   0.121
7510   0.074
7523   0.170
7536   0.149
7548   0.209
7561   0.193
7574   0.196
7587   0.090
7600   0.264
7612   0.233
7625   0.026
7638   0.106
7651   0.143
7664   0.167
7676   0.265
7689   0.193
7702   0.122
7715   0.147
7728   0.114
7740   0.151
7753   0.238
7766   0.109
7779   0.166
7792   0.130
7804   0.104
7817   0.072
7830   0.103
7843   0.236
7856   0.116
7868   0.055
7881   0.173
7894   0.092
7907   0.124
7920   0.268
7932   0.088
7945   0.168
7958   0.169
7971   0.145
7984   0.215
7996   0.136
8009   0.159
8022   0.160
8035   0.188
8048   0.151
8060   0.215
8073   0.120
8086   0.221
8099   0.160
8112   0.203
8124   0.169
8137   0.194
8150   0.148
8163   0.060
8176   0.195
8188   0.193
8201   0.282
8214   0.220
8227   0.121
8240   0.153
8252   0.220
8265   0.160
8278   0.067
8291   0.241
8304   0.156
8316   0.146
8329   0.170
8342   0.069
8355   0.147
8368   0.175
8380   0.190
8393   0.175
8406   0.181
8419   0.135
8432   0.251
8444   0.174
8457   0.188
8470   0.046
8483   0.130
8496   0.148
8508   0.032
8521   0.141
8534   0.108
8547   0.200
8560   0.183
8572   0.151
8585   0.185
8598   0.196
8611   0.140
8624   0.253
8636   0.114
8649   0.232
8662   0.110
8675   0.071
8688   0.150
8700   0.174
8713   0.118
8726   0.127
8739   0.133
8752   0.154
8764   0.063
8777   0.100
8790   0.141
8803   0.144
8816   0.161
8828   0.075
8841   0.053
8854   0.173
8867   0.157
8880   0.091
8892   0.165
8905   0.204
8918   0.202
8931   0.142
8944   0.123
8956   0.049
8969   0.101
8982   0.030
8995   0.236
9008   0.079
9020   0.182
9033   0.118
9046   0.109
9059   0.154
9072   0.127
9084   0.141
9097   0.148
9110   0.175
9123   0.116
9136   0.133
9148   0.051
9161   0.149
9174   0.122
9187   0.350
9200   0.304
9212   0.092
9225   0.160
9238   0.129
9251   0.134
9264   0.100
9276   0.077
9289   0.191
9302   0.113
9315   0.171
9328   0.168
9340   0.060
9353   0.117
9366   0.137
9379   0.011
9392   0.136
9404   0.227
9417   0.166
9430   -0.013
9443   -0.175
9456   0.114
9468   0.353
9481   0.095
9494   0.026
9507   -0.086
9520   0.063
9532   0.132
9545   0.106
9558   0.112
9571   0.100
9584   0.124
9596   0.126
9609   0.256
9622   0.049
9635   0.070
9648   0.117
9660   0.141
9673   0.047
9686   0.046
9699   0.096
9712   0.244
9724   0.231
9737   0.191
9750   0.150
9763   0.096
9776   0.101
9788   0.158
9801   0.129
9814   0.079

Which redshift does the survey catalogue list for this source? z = 0.89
